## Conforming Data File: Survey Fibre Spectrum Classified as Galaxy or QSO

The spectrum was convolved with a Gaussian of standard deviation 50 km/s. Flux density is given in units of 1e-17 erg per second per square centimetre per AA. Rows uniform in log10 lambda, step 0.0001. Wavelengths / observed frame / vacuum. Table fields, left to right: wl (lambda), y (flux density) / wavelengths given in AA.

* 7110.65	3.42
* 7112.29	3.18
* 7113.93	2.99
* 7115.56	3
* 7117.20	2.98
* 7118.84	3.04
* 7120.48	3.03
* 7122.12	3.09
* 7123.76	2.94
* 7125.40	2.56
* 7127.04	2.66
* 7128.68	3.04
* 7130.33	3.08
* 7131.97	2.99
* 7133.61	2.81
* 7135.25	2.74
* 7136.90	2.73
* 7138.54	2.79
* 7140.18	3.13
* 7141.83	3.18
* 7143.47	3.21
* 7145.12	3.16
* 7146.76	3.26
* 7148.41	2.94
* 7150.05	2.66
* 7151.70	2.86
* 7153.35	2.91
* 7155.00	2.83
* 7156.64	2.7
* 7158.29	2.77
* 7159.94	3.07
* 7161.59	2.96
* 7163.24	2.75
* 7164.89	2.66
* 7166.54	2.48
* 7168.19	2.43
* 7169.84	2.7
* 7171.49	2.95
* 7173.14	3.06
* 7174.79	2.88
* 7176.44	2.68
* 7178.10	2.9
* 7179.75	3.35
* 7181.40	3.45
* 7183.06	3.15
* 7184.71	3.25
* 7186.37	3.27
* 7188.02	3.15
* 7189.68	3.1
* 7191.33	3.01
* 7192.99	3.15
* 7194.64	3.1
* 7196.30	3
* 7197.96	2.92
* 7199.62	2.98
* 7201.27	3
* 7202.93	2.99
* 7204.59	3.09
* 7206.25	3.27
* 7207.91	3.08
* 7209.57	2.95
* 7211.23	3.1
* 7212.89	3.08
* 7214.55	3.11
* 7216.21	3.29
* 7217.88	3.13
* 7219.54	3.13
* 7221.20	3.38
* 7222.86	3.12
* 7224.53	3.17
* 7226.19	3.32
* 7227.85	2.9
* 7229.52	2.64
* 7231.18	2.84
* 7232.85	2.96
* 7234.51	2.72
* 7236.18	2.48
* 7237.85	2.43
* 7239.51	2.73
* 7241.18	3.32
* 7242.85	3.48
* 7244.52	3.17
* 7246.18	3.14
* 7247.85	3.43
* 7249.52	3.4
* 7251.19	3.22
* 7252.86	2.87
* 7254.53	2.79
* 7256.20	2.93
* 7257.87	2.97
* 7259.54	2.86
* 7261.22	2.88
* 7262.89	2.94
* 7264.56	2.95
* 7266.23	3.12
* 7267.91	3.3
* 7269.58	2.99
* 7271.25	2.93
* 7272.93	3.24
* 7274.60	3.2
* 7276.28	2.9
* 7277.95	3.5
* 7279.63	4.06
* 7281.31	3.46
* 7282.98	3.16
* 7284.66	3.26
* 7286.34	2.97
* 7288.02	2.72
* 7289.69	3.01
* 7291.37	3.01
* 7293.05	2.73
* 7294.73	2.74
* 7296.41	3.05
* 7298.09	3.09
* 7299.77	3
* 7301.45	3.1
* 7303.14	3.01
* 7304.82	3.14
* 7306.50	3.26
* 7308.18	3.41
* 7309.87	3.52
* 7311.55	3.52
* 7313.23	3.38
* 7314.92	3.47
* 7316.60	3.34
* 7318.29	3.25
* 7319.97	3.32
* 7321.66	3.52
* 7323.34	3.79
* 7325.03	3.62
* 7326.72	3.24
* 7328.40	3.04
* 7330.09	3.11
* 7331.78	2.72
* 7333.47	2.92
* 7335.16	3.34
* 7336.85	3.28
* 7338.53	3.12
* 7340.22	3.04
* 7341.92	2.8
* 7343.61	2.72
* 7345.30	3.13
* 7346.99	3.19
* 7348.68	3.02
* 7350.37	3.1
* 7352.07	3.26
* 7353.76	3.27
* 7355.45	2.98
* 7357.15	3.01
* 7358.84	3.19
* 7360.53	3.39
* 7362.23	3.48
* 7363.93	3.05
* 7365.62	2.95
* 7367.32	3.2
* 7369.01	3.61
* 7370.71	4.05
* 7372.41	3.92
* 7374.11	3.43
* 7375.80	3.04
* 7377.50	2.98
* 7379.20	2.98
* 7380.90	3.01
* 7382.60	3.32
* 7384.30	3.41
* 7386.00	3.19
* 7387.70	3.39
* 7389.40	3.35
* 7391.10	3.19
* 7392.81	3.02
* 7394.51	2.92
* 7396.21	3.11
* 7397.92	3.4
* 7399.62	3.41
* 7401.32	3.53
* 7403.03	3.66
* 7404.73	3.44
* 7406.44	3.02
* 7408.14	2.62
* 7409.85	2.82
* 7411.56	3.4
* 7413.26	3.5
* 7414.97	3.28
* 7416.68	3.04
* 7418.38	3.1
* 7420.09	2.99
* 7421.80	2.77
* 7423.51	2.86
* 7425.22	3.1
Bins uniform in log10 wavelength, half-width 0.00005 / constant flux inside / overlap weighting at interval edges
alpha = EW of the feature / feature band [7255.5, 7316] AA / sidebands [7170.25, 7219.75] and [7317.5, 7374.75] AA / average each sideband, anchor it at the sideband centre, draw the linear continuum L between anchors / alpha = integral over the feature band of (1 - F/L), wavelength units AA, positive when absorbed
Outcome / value 0.8 AA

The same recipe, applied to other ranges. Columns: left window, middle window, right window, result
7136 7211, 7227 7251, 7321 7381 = 0.6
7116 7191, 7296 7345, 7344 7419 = -0.9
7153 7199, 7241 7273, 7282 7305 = -1.1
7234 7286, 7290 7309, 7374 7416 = 0.5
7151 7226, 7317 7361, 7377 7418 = -0.2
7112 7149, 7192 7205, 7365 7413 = 0.1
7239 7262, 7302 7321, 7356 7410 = -1.0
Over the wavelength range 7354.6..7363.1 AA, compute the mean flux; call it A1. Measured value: 3.21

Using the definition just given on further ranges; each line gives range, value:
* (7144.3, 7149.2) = 3.12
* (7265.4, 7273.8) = 3.12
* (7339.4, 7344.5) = 2.85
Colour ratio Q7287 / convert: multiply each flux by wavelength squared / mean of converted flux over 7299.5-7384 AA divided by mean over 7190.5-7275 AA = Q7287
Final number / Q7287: 1.09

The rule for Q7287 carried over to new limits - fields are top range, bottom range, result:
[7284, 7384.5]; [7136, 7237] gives 1.11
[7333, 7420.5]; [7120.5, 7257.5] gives 1.13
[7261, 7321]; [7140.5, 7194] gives 1.11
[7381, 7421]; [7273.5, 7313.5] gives 1.04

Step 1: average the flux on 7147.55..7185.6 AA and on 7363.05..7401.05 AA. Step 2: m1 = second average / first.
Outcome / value 1.13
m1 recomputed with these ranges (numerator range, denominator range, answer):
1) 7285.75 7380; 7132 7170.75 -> 1.11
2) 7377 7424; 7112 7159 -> 1.08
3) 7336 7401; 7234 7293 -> 1.05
